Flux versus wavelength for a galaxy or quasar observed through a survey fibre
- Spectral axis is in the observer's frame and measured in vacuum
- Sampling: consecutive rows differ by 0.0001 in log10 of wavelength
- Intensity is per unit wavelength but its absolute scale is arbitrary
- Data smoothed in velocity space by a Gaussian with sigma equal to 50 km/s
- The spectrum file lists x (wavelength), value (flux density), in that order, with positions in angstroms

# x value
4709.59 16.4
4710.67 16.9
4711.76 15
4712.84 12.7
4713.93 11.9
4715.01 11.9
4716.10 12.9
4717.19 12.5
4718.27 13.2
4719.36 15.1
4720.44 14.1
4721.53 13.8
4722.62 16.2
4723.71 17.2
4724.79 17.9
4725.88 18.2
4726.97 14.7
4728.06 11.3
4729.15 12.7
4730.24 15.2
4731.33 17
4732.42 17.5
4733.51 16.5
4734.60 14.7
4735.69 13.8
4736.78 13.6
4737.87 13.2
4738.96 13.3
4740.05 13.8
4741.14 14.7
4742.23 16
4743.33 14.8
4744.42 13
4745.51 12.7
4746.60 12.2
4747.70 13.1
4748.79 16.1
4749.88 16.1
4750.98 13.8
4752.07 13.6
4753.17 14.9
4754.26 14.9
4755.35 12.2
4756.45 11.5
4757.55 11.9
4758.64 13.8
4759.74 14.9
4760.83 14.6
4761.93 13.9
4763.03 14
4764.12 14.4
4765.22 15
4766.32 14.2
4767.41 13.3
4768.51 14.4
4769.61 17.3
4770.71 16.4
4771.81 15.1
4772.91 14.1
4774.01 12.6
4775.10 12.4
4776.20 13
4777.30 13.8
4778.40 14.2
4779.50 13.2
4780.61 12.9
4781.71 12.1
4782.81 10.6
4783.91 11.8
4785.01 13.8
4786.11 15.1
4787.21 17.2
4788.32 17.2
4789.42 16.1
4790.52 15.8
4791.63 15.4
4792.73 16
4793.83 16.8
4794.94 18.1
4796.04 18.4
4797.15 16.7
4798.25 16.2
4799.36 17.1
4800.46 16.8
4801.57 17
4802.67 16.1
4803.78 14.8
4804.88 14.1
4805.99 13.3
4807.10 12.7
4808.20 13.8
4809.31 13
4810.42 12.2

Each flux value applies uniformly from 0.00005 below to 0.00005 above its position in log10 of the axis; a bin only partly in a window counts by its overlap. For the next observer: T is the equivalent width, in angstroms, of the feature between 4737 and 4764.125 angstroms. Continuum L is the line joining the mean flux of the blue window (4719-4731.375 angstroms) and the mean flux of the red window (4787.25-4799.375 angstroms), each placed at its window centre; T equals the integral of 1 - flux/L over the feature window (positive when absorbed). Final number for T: 3.2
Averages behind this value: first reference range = 15.2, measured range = 13.9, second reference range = 16.7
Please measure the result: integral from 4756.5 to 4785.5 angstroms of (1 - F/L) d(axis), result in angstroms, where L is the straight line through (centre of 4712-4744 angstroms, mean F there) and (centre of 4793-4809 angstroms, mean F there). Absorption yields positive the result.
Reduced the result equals 2.94 angstroms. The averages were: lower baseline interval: 14.5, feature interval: 13.7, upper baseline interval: 15.8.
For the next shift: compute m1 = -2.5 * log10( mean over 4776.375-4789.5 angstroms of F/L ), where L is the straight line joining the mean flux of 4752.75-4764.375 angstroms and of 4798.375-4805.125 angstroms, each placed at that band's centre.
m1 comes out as 0.09 mag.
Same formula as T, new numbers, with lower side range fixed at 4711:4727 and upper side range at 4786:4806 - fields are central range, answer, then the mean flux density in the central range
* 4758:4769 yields 0.94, 14.2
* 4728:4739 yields 0.17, 14.6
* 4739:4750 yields 0.71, 14.1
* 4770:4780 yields 1.20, 13.9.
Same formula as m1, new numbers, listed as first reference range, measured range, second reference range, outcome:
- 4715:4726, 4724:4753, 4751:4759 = -0.04 mag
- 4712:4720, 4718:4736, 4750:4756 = -0.15 mag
